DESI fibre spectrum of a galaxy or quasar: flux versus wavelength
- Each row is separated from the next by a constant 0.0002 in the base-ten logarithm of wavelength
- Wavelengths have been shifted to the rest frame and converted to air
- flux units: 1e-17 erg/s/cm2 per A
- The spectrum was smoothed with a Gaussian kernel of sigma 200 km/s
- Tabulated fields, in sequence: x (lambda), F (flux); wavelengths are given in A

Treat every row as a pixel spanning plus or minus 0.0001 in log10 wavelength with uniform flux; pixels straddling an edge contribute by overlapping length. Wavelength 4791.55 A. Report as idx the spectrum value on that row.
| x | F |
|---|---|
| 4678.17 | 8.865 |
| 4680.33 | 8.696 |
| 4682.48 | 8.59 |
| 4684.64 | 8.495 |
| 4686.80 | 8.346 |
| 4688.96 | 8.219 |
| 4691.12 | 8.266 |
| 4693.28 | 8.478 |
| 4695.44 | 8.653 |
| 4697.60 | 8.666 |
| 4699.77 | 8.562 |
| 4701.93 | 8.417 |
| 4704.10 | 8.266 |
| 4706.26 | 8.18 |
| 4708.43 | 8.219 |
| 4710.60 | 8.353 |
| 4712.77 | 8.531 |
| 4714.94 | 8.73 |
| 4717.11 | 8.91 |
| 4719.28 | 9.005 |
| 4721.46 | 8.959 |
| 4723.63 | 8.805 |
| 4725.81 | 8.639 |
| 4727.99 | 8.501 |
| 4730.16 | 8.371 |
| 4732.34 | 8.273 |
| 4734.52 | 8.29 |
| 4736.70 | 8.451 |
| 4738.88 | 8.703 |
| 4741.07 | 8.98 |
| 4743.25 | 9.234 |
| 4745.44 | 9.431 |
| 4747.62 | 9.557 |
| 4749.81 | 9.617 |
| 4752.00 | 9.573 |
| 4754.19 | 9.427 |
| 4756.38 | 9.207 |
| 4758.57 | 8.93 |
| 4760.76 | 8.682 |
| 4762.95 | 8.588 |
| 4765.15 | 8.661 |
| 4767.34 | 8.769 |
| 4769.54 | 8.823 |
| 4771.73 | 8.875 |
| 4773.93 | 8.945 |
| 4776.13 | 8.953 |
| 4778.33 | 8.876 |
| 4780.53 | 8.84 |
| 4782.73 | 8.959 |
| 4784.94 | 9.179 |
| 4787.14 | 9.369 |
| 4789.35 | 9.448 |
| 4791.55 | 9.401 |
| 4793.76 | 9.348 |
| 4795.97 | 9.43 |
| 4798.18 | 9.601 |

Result 9.401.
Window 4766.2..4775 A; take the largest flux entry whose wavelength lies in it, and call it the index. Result 8.945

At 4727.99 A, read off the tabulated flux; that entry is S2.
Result 8.501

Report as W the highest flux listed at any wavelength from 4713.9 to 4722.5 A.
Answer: 9.005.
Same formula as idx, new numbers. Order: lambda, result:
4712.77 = 8.531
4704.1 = 8.266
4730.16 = 8.371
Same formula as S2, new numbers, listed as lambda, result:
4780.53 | 8.84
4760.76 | 8.682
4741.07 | 8.98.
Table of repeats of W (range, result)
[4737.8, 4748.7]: 9.557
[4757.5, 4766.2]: 8.93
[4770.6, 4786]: 9.179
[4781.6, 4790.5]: 9.448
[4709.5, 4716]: 8.73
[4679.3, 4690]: 8.696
